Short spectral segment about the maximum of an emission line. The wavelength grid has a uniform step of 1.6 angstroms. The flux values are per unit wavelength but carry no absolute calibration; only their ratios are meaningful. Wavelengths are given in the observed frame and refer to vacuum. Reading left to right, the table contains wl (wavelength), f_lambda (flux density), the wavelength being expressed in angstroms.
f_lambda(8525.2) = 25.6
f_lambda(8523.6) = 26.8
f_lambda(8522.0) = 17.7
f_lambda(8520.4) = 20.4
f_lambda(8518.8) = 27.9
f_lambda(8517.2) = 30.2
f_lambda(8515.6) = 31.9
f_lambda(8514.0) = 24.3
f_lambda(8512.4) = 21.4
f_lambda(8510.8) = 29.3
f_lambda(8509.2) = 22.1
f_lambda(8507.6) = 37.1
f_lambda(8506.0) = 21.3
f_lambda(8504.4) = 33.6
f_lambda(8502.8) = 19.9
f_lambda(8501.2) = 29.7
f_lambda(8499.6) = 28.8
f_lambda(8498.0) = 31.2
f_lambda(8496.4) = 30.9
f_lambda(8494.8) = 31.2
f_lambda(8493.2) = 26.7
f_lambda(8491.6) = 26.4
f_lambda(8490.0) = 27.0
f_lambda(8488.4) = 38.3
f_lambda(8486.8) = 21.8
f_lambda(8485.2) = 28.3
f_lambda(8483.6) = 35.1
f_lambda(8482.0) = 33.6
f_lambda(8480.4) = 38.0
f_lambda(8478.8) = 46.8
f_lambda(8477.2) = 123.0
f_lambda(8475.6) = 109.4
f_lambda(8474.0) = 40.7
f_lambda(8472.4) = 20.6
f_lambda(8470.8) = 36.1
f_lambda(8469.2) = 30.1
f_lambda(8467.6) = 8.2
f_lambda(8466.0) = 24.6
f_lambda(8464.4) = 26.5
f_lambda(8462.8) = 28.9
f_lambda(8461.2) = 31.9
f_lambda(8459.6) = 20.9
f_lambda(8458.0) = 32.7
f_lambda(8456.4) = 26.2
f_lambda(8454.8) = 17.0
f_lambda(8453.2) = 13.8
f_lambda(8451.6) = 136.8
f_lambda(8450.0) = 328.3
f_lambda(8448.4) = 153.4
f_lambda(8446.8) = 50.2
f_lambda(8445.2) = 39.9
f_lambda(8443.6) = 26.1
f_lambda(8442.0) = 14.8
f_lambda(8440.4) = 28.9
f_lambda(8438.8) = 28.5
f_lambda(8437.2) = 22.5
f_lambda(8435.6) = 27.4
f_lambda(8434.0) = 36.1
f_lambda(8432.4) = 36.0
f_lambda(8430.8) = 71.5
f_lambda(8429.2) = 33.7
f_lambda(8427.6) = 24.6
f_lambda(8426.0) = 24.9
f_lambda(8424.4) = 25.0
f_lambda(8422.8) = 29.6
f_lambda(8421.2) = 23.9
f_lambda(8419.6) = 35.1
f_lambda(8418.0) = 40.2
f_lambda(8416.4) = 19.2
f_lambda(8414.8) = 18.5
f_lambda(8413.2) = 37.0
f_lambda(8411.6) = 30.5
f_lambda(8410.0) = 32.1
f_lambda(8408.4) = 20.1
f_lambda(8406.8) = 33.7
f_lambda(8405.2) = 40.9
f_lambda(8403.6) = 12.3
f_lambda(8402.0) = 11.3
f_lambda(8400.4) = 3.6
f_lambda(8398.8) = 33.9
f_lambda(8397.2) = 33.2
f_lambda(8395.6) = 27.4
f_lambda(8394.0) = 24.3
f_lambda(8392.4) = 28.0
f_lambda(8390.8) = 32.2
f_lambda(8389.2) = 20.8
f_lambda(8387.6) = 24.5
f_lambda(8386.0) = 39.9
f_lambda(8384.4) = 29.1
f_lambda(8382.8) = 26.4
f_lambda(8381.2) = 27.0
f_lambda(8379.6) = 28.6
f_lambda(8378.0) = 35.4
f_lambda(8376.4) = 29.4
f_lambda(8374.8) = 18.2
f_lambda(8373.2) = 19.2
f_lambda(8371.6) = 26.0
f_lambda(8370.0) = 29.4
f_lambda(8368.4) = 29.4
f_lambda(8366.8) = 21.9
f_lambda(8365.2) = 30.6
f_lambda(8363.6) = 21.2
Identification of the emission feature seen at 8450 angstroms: H-alpha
